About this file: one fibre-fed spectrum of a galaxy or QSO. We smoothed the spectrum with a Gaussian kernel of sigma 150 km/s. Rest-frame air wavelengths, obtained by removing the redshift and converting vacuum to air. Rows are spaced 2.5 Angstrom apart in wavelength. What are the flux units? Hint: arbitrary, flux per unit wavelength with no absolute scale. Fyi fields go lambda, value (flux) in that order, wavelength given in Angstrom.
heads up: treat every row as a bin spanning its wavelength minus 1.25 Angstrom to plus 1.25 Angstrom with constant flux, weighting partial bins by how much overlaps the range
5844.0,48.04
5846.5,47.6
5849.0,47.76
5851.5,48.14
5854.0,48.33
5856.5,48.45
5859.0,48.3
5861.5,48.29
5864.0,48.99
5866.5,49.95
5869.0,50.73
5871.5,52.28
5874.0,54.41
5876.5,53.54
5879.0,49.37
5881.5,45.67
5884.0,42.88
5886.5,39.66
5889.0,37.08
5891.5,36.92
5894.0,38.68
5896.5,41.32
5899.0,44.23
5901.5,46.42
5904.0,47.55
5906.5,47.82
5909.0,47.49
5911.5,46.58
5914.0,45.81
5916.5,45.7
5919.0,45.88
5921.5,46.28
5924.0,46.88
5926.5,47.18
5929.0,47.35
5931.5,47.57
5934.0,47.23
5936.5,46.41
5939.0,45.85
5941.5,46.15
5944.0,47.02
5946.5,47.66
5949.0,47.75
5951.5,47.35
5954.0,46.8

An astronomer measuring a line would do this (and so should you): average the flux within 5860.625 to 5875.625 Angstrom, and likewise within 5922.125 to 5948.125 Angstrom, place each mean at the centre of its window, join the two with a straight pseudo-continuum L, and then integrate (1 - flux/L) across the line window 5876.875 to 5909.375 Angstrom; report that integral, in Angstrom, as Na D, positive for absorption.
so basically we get 3.8 Angstrom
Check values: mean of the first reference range 50.9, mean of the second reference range 46.9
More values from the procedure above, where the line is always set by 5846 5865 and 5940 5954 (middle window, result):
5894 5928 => 1.2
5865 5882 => -1.1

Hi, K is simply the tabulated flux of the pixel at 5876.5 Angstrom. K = 53.54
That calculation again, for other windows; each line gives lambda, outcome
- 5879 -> 49.37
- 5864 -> 48.99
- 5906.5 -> 47.82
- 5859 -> 48.3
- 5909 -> 47.49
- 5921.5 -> 46.28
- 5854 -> 48.33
